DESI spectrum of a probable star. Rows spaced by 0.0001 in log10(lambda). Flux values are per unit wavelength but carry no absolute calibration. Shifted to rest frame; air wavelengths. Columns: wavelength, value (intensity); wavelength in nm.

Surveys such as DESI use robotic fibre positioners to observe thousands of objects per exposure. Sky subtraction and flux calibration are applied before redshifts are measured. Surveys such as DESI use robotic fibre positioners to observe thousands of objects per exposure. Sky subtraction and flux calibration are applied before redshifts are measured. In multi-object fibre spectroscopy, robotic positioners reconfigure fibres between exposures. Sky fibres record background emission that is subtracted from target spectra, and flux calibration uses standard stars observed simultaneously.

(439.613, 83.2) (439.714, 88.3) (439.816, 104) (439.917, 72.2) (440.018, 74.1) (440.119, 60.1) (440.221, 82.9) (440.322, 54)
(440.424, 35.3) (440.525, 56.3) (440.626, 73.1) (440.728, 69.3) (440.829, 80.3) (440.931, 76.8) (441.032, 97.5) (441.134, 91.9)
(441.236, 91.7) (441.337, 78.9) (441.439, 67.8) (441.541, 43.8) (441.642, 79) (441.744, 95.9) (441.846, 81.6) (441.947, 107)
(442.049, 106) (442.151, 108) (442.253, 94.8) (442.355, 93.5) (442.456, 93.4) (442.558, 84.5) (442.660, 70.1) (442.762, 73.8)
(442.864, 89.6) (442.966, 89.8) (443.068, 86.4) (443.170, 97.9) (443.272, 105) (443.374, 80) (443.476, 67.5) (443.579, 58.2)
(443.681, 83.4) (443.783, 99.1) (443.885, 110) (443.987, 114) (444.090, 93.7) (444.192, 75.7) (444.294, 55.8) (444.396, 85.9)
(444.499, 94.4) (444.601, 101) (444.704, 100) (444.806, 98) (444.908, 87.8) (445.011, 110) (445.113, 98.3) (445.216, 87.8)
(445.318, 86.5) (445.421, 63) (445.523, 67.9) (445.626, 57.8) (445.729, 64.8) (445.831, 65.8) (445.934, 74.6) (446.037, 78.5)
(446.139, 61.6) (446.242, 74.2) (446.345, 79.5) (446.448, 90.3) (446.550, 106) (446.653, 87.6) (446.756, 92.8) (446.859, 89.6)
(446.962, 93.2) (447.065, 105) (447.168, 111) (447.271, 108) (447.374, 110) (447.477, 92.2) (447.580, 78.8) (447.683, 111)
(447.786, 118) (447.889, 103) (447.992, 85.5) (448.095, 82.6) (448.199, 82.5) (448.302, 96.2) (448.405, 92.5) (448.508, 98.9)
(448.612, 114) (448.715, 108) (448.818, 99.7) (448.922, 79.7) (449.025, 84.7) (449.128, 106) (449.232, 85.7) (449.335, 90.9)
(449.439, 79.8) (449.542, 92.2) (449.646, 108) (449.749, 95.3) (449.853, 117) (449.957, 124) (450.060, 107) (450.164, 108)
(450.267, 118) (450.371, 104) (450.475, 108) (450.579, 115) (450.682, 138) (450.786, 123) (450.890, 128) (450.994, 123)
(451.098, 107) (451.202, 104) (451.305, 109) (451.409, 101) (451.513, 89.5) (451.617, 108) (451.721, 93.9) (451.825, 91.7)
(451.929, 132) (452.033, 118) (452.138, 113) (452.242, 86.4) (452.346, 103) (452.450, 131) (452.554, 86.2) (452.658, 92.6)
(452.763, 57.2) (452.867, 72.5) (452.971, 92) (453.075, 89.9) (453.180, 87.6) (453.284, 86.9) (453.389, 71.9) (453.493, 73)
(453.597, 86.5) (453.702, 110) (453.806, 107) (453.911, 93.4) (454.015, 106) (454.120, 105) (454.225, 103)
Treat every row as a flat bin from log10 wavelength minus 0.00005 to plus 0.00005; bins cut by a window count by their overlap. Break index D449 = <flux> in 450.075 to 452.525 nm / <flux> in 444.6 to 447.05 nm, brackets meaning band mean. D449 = 1.3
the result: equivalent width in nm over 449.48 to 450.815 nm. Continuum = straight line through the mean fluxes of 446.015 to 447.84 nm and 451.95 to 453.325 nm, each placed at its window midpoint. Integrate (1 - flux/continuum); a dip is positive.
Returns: -0.25 nm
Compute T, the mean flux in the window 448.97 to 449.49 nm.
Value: 89.4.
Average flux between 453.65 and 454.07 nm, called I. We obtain 104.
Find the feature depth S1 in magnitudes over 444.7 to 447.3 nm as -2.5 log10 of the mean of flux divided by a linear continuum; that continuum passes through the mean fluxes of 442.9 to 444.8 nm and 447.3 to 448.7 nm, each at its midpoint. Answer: 0.10 mag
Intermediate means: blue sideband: 89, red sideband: 97.8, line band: 85.7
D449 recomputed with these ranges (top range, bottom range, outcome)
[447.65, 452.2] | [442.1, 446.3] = 1.23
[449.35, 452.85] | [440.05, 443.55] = 1.31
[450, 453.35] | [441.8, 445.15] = 1.14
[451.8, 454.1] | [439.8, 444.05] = 1.15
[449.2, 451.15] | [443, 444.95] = 1.23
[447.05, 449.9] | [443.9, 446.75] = 1.16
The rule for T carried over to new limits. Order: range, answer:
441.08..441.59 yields 74.9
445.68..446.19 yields 69.2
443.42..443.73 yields 69.6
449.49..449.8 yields 98.6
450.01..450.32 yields 111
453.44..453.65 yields 79.9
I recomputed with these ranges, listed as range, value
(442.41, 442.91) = 82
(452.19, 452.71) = 100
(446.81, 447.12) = 96.1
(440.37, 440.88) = 62.8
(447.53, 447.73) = 94.7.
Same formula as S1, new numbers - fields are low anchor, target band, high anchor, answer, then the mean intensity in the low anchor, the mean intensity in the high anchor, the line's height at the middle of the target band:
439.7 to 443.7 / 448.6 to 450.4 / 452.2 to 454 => -0.16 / 81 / 90.2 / 87.3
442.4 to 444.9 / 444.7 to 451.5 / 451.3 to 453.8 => -0.06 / 87.8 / 95.1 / 91.5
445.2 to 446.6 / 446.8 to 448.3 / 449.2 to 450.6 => -0.13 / 75.3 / 104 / 87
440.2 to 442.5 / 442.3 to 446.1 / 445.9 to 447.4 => 0.01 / 80.8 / 90.7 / 86.1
